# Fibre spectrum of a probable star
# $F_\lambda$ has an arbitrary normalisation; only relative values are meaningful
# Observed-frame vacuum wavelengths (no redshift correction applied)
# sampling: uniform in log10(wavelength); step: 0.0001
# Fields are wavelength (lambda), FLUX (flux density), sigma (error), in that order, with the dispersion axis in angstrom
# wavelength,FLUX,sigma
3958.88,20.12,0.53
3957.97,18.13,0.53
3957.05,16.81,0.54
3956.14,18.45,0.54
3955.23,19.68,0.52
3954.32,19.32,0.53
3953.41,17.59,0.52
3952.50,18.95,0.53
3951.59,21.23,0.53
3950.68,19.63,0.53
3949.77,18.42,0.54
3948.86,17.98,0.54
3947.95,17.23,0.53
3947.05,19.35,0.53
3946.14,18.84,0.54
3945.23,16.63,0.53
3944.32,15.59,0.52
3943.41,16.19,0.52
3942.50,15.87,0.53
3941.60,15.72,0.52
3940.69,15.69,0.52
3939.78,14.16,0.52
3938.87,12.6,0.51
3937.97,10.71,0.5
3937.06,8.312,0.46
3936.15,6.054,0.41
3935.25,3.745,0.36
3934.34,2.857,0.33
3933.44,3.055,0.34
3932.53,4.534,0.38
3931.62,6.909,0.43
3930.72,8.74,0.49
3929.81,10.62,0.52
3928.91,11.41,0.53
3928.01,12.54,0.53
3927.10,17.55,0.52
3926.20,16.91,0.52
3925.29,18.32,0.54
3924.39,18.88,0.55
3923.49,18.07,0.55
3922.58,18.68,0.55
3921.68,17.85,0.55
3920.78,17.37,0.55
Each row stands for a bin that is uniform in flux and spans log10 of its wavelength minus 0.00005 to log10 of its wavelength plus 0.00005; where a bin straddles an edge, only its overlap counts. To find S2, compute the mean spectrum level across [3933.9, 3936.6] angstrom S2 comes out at 4.23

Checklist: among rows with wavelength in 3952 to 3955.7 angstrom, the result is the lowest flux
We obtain 17.59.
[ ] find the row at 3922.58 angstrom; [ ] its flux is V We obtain 18.68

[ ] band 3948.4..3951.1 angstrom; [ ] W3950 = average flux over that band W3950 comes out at 18.6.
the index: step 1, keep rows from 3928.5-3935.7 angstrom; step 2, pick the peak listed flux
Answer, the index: 11.41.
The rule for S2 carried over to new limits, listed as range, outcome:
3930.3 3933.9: 5.78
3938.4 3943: 14.8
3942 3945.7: 16.1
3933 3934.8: 2.96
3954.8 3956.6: 19.1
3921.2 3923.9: 18.2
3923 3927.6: 17.9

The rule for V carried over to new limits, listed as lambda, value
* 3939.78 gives 14.16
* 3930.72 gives 8.74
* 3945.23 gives 16.63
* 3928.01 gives 12.54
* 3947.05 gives 19.35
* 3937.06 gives 8.312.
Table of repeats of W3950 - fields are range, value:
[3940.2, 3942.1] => 15.7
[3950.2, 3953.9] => 19.3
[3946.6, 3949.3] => 18.2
